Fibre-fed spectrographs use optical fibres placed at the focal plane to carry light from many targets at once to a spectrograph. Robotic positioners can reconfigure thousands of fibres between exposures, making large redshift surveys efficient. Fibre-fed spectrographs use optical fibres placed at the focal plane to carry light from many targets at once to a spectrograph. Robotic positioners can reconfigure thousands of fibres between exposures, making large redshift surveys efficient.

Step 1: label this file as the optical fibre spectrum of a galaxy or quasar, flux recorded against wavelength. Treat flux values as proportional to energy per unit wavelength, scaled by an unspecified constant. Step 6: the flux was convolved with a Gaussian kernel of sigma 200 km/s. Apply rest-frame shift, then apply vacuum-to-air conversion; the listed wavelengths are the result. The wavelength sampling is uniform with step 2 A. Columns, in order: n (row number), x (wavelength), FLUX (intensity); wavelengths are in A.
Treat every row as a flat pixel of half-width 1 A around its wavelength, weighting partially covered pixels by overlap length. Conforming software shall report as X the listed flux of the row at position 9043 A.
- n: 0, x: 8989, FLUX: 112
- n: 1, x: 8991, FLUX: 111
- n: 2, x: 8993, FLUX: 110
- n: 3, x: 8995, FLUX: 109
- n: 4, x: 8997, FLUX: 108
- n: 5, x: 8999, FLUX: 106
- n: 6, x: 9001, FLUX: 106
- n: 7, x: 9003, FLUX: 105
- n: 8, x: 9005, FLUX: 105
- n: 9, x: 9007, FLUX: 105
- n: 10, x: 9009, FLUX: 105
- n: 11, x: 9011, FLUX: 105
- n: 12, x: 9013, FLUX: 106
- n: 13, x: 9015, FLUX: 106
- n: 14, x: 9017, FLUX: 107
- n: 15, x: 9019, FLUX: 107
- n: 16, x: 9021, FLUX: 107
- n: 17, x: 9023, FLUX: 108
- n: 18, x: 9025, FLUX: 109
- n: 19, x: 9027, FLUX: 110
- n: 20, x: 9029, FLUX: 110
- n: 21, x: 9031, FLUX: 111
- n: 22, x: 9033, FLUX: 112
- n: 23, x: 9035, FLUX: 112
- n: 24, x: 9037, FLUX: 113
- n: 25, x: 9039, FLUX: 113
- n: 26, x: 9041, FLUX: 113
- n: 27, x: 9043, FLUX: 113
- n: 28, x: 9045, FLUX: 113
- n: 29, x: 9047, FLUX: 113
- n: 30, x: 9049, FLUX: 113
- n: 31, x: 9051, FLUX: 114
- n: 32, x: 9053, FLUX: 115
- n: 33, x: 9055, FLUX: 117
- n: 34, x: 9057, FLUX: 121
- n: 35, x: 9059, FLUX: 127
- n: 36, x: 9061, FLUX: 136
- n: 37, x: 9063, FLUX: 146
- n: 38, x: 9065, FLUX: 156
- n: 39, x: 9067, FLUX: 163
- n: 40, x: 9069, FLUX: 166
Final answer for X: 113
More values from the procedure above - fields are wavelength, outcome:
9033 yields 112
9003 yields 105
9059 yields 127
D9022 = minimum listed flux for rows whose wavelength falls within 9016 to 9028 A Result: 107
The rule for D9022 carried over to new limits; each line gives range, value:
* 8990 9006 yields 105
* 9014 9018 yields 106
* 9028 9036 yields 110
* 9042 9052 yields 113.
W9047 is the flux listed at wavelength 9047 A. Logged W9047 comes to 113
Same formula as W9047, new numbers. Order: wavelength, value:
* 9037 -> 113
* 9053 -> 115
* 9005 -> 105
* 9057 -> 121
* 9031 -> 111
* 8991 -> 111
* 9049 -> 113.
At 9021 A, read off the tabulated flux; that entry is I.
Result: 107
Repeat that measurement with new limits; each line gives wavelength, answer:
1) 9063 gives 146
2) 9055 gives 117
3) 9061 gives 136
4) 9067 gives 163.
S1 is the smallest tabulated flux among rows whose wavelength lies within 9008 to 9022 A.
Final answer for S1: 105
